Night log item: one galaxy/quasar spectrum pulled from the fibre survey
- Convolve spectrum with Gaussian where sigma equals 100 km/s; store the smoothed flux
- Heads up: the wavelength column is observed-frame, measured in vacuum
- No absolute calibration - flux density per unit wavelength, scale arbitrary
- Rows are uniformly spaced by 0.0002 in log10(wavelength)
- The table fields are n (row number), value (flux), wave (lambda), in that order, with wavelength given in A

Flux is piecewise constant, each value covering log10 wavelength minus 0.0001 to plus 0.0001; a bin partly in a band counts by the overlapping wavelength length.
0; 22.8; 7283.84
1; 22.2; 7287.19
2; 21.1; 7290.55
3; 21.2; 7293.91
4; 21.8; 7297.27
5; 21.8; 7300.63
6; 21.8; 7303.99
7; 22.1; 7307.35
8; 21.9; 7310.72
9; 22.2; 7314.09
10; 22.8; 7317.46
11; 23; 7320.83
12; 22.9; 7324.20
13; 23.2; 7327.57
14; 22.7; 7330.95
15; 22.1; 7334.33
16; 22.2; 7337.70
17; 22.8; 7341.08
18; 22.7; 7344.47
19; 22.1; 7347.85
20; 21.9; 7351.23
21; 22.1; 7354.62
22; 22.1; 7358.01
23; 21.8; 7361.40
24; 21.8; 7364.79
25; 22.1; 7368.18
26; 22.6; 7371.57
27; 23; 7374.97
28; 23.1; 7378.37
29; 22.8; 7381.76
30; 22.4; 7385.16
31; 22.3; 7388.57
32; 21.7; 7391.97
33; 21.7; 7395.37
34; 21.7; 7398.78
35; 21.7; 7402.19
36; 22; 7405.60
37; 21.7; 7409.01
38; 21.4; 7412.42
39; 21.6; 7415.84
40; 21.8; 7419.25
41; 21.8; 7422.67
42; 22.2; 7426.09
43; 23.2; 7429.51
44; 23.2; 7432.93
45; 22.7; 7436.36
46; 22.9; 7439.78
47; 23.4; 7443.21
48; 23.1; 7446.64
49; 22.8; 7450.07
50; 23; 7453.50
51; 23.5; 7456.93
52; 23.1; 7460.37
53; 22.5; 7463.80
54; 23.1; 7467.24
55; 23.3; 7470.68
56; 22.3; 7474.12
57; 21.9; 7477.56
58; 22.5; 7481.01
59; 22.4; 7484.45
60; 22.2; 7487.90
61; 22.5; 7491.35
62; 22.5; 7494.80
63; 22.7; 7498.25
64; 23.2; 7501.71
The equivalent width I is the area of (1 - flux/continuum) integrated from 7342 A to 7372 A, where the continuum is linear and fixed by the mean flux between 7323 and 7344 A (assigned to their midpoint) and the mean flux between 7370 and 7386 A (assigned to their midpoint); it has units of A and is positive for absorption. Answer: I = 0.8 A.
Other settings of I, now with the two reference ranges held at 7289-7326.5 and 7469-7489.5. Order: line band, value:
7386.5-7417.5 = 0.71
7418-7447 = -0.46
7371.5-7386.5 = -0.39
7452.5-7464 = -0.36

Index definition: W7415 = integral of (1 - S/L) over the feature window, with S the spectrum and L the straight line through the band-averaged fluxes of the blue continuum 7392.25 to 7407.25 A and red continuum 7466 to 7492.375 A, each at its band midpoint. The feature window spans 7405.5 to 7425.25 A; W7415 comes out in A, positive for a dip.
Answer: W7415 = 0.2 A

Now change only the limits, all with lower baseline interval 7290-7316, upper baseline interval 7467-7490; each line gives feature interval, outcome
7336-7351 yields -0.3 A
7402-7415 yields 0.3 A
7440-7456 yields -0.5 A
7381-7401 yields 0.1 A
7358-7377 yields -0.2 A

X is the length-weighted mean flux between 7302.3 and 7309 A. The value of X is 22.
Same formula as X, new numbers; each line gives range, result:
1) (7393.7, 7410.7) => 21.8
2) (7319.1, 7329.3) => 23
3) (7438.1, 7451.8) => 23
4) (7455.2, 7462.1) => 23.3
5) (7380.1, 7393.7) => 22.3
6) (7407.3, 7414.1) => 21.6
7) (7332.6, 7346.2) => 22.4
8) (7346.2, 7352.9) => 22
